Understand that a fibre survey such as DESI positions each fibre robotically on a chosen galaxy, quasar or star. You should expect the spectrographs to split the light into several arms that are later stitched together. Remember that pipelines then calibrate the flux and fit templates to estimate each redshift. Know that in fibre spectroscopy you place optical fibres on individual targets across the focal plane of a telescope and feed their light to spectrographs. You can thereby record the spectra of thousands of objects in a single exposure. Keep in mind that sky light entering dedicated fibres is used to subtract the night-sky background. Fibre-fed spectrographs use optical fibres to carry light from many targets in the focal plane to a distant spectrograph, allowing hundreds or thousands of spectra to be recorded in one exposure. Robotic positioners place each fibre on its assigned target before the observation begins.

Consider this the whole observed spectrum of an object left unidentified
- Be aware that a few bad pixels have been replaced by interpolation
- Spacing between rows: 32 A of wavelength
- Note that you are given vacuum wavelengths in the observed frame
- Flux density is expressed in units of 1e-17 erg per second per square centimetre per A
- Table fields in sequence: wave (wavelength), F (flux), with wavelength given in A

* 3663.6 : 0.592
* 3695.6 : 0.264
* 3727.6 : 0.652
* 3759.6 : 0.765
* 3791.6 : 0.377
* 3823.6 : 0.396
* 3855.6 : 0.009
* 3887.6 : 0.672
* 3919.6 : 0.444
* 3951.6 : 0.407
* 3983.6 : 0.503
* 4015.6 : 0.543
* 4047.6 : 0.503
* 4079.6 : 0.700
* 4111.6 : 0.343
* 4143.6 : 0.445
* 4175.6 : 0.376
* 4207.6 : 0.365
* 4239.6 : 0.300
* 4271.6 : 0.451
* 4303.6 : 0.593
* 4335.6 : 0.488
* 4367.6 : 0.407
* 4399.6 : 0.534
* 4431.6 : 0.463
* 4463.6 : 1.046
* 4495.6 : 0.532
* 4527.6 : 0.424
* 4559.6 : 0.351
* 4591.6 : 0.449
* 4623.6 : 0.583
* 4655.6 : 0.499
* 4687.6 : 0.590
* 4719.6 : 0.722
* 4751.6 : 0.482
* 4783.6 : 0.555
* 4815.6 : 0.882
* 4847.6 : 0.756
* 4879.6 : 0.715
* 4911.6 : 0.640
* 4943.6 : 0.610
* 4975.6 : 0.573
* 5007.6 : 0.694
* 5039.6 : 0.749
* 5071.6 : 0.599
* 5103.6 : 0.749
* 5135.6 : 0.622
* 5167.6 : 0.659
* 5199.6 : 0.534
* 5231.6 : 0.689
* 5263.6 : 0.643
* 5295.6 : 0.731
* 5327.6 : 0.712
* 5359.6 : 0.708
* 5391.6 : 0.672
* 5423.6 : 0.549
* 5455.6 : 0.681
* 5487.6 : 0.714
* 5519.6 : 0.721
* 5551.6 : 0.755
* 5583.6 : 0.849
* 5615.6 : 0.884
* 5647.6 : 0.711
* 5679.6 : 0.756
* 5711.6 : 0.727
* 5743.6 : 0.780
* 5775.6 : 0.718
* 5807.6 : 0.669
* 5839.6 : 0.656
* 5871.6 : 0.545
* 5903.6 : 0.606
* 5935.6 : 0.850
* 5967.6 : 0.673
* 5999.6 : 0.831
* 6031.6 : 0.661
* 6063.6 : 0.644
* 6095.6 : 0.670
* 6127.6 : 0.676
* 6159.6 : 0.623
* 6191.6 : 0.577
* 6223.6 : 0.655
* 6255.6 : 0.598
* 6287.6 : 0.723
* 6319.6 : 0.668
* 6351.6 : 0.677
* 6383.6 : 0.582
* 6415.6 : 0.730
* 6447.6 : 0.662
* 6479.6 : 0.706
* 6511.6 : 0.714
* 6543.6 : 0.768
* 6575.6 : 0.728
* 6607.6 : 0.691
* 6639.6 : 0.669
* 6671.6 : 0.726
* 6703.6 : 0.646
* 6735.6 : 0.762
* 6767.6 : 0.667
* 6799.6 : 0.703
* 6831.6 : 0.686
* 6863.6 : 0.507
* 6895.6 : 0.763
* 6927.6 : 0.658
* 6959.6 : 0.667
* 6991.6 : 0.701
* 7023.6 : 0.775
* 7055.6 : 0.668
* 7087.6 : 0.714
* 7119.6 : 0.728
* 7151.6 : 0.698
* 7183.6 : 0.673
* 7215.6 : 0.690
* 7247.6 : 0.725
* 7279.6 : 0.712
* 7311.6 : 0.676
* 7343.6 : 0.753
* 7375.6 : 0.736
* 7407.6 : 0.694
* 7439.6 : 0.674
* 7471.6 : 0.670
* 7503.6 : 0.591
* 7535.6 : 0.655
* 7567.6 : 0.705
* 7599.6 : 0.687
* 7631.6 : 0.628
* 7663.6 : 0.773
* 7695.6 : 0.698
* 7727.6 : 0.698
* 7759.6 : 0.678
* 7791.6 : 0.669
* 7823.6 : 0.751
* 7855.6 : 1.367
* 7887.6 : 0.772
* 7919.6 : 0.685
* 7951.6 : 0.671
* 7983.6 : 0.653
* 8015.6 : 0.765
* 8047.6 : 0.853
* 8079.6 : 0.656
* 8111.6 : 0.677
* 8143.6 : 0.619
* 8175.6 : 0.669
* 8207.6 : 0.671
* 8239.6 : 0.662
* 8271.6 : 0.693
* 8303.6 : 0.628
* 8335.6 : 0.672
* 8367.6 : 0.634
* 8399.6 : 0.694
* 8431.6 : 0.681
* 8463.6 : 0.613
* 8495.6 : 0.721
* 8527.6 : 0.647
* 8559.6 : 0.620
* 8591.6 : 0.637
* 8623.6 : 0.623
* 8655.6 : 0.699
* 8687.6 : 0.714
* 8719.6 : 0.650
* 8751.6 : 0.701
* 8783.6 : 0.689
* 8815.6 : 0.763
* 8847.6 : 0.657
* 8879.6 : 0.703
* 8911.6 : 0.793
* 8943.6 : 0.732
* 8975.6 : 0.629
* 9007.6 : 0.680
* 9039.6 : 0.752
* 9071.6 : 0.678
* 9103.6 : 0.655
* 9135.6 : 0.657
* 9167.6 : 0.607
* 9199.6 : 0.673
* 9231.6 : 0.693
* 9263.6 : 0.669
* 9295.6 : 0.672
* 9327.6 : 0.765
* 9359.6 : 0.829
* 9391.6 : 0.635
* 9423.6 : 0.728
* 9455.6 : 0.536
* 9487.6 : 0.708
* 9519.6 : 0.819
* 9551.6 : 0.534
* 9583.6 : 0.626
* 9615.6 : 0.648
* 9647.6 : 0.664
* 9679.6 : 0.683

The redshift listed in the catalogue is 0.20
